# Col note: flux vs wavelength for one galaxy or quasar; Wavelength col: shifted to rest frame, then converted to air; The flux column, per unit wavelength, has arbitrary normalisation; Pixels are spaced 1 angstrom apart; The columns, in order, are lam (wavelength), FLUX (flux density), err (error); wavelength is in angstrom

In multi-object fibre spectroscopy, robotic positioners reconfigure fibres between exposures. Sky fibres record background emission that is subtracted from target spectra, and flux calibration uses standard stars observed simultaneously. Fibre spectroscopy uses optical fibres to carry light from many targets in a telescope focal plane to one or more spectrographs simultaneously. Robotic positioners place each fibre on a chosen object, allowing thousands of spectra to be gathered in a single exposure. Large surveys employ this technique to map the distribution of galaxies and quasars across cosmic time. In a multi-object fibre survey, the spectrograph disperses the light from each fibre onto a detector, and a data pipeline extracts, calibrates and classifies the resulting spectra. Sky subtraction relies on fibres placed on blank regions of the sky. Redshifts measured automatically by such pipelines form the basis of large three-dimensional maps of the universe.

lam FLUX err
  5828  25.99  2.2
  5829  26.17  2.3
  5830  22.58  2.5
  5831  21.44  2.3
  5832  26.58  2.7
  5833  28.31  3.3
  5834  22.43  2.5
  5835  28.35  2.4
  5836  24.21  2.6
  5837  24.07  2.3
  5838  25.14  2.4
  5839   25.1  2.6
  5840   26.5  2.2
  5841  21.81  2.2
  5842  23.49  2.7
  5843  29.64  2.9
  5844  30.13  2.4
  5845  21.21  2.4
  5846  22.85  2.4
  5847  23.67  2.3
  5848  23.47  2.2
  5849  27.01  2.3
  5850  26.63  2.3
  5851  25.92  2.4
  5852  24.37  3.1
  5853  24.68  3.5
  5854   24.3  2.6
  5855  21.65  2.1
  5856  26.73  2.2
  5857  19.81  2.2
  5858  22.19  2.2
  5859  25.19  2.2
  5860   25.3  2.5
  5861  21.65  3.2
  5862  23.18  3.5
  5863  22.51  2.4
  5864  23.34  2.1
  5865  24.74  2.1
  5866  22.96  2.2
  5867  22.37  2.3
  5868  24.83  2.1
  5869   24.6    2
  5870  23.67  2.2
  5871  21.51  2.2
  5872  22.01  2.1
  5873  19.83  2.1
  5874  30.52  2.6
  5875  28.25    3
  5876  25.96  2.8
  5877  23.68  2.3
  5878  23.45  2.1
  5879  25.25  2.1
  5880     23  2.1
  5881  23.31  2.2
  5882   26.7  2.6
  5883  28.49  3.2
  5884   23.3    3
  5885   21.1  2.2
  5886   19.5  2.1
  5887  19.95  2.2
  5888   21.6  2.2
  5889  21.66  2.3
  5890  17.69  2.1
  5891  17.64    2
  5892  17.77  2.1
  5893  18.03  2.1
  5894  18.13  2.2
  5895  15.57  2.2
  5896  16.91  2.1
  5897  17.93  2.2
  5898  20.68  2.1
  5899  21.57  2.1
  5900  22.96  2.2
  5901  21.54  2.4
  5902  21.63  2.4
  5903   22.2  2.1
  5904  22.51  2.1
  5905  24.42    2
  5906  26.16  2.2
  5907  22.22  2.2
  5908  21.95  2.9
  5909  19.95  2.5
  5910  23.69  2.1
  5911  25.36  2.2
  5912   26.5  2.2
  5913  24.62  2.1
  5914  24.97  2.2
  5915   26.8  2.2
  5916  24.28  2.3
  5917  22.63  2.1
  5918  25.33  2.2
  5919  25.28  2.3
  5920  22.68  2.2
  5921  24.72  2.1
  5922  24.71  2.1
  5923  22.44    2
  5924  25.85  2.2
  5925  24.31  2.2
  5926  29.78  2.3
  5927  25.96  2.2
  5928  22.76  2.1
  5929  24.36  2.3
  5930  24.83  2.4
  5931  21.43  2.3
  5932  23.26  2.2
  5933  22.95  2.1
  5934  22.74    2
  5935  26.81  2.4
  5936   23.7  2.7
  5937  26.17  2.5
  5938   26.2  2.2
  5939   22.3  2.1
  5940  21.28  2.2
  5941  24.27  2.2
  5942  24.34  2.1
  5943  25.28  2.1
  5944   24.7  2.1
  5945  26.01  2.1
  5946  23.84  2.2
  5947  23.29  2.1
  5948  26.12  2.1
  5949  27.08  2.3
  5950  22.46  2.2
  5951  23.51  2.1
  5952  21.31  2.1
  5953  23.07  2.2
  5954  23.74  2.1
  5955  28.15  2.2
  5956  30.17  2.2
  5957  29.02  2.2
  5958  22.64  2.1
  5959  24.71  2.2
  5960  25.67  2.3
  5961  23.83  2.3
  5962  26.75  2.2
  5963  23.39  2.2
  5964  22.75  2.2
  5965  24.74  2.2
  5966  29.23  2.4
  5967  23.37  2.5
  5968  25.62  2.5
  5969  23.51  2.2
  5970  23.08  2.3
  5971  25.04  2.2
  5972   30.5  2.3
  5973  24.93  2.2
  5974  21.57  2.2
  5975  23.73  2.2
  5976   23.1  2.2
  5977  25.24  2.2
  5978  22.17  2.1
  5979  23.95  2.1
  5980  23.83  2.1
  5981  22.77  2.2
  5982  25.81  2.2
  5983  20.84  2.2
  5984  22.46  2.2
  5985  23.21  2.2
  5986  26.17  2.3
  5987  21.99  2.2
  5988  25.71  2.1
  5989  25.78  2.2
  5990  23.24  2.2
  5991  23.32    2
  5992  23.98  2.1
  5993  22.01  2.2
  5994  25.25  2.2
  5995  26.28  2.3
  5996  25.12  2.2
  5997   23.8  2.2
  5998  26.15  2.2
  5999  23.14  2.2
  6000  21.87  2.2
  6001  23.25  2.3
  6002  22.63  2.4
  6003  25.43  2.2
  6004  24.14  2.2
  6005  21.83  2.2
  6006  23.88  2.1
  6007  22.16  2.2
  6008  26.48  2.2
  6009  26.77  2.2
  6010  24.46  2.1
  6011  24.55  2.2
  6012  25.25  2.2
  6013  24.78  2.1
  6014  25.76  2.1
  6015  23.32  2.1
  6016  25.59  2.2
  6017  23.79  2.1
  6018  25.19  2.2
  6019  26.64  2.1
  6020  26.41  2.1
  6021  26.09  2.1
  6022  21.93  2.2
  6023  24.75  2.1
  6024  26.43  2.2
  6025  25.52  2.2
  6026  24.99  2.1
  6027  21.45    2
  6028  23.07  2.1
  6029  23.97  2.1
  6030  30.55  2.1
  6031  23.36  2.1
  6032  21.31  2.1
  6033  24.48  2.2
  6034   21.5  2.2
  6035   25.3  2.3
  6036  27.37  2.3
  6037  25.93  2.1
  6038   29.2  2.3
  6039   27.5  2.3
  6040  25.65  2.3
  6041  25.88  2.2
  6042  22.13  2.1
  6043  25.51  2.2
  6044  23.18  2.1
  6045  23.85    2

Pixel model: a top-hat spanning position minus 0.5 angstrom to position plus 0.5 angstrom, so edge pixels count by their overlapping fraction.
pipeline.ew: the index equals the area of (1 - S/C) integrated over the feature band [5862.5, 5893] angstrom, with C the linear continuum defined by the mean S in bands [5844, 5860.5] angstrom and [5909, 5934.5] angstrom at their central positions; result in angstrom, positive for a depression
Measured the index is 1.7 angstrom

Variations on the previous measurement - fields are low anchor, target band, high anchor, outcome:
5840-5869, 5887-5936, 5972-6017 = 3.0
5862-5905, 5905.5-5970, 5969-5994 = -3.8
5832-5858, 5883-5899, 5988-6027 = 3.4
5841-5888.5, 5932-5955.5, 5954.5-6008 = 0.0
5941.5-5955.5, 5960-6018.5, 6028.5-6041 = 1.6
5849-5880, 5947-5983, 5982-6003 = -1.1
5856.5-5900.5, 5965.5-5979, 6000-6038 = -0.5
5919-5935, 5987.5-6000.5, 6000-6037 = 0.1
